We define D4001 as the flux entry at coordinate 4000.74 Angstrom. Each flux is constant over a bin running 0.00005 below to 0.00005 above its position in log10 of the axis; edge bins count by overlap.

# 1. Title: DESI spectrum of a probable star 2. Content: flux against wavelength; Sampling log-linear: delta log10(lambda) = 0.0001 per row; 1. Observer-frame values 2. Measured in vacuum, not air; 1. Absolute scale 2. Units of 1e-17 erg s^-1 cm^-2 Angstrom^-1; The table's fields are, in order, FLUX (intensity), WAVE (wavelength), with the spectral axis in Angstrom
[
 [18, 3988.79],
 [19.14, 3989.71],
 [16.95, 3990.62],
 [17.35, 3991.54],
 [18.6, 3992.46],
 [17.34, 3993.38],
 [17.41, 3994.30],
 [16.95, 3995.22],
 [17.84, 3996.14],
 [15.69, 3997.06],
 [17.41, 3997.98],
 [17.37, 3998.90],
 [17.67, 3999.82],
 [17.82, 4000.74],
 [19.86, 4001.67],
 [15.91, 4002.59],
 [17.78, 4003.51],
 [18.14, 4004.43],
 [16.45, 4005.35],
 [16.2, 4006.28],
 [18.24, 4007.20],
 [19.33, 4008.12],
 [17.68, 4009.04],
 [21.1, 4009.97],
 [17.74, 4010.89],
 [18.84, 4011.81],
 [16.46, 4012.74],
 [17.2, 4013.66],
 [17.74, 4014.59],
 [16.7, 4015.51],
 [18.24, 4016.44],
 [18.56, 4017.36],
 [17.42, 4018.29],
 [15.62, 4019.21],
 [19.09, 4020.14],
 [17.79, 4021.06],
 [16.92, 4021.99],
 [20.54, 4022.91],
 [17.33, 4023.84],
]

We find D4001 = 17.82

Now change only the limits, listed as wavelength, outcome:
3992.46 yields 18.6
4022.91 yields 20.54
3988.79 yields 18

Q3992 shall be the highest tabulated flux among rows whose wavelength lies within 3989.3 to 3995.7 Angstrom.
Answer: 19.14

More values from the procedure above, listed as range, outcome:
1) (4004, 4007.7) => 18.24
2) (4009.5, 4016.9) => 21.1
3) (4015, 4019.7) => 18.56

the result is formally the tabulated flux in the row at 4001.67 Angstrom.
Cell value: 19.86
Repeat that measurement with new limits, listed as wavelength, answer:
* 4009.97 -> 21.1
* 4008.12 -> 19.33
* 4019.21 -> 15.62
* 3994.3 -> 17.41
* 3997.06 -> 15.69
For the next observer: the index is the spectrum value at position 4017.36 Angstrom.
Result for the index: 18.56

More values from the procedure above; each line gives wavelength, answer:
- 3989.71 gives 19.14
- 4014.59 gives 17.74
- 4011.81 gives 18.84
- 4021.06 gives 17.79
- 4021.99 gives 16.92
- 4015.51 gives 16.7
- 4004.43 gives 18.14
